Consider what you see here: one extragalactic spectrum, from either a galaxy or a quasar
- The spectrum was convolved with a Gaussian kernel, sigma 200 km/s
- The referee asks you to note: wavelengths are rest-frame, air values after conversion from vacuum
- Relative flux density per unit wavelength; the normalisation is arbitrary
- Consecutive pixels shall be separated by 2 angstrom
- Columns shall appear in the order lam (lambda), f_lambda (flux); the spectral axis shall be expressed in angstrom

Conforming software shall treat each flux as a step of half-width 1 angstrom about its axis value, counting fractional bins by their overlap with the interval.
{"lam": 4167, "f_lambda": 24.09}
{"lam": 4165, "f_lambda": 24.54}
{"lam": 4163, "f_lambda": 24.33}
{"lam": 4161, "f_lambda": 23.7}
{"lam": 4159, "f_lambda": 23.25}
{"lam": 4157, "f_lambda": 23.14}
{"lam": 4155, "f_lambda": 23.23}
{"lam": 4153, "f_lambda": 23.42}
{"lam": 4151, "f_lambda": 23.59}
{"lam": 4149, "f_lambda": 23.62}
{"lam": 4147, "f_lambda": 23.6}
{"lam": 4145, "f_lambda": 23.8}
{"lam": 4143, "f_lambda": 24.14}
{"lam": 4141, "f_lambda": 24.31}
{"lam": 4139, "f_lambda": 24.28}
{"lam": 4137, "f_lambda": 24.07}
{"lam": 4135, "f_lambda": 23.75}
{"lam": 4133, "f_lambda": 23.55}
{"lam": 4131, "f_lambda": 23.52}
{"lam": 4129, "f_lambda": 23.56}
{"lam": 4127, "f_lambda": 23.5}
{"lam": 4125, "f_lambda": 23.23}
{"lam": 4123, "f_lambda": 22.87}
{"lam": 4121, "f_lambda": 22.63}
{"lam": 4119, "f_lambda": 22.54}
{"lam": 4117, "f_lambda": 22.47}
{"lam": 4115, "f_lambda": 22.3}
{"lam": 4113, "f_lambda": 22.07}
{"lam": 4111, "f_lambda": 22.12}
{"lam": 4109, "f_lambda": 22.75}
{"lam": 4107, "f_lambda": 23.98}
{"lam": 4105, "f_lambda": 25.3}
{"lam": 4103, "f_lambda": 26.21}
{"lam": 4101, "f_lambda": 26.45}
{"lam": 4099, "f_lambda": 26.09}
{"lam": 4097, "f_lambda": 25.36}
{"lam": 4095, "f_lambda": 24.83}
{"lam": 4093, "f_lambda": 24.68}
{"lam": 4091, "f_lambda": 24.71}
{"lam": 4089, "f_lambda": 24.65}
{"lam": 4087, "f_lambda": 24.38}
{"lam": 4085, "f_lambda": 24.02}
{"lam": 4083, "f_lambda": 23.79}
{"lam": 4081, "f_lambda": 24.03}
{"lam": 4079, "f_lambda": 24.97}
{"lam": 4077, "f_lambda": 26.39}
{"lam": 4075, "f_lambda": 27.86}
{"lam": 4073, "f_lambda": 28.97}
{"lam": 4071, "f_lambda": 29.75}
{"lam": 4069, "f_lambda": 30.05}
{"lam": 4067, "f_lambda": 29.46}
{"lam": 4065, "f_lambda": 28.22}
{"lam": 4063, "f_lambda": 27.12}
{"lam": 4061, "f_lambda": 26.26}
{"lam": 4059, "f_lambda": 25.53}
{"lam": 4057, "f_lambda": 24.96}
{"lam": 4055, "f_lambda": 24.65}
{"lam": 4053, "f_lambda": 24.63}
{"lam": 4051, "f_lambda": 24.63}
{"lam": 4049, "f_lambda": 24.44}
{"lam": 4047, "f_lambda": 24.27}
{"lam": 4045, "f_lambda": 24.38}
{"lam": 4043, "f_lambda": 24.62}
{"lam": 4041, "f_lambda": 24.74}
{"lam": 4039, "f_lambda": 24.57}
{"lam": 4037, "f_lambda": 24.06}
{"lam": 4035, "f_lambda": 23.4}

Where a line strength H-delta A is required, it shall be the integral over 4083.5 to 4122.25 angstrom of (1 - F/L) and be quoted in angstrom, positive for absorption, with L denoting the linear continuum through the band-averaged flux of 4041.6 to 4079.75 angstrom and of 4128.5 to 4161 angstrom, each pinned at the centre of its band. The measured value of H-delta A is 1.5 angstrom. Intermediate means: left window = 26.4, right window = 23.7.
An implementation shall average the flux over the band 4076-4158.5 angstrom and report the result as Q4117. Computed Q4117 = 23.9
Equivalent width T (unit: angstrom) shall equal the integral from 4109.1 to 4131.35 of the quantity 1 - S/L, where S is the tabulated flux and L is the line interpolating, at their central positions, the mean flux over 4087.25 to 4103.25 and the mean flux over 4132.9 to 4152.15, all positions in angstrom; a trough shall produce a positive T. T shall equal 1.60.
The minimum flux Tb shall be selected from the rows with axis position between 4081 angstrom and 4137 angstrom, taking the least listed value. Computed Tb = 22.07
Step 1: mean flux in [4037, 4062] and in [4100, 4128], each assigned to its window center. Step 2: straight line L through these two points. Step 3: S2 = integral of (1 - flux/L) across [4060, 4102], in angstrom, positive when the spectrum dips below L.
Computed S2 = -3.73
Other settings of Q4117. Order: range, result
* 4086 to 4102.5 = 25.2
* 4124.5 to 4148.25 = 23.8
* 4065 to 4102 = 26.2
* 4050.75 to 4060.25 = 24.9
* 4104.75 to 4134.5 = 23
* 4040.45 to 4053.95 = 24.5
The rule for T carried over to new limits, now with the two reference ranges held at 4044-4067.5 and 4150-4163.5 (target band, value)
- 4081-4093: 0.3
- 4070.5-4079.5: -0.9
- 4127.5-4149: 0.0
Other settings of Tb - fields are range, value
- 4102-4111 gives 22.12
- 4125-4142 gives 23.23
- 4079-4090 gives 23.79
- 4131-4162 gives 23.14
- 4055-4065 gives 24.65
